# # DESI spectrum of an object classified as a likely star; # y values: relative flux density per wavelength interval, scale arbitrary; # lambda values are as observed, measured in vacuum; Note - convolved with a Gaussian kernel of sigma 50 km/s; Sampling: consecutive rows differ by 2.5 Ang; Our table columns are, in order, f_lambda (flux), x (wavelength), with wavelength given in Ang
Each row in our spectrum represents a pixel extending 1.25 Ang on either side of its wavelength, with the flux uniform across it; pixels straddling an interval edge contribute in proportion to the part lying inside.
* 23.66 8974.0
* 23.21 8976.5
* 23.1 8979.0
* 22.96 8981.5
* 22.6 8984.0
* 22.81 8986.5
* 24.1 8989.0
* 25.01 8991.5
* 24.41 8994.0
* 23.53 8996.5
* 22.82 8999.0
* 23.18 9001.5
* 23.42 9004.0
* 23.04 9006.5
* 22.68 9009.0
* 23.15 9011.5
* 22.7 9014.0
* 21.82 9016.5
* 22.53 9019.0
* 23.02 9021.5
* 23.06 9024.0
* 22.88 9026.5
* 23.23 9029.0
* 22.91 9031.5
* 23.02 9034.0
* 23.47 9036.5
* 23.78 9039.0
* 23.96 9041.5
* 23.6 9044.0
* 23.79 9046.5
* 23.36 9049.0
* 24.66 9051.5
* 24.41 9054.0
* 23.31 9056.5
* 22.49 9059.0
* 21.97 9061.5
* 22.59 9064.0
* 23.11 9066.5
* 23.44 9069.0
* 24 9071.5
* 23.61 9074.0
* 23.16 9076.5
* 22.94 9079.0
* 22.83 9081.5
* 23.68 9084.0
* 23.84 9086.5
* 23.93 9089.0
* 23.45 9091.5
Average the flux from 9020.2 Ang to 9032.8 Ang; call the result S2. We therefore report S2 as 23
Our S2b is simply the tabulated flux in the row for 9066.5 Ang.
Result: 23.11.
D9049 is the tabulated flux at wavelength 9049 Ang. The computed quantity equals 23.36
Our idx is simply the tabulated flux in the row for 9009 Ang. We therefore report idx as 22.68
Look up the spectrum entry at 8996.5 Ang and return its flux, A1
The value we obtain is 23.53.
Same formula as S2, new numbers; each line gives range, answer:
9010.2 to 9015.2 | 22.9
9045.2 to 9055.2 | 24.1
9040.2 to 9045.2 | 23.8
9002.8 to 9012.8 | 23.1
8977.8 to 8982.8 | 23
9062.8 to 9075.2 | 23.4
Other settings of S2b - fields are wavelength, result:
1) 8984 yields 22.6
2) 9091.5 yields 23.45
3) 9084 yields 23.68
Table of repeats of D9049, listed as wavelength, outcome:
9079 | 22.94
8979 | 23.1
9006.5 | 23.04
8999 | 22.82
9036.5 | 23.47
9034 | 23.02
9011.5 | 23.15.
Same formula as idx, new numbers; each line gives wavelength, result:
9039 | 23.78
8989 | 24.1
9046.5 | 23.79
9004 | 23.42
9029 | 23.23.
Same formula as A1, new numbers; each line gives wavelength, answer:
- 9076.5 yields 23.16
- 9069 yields 23.44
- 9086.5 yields 23.84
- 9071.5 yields 24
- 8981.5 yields 22.96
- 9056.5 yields 23.31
